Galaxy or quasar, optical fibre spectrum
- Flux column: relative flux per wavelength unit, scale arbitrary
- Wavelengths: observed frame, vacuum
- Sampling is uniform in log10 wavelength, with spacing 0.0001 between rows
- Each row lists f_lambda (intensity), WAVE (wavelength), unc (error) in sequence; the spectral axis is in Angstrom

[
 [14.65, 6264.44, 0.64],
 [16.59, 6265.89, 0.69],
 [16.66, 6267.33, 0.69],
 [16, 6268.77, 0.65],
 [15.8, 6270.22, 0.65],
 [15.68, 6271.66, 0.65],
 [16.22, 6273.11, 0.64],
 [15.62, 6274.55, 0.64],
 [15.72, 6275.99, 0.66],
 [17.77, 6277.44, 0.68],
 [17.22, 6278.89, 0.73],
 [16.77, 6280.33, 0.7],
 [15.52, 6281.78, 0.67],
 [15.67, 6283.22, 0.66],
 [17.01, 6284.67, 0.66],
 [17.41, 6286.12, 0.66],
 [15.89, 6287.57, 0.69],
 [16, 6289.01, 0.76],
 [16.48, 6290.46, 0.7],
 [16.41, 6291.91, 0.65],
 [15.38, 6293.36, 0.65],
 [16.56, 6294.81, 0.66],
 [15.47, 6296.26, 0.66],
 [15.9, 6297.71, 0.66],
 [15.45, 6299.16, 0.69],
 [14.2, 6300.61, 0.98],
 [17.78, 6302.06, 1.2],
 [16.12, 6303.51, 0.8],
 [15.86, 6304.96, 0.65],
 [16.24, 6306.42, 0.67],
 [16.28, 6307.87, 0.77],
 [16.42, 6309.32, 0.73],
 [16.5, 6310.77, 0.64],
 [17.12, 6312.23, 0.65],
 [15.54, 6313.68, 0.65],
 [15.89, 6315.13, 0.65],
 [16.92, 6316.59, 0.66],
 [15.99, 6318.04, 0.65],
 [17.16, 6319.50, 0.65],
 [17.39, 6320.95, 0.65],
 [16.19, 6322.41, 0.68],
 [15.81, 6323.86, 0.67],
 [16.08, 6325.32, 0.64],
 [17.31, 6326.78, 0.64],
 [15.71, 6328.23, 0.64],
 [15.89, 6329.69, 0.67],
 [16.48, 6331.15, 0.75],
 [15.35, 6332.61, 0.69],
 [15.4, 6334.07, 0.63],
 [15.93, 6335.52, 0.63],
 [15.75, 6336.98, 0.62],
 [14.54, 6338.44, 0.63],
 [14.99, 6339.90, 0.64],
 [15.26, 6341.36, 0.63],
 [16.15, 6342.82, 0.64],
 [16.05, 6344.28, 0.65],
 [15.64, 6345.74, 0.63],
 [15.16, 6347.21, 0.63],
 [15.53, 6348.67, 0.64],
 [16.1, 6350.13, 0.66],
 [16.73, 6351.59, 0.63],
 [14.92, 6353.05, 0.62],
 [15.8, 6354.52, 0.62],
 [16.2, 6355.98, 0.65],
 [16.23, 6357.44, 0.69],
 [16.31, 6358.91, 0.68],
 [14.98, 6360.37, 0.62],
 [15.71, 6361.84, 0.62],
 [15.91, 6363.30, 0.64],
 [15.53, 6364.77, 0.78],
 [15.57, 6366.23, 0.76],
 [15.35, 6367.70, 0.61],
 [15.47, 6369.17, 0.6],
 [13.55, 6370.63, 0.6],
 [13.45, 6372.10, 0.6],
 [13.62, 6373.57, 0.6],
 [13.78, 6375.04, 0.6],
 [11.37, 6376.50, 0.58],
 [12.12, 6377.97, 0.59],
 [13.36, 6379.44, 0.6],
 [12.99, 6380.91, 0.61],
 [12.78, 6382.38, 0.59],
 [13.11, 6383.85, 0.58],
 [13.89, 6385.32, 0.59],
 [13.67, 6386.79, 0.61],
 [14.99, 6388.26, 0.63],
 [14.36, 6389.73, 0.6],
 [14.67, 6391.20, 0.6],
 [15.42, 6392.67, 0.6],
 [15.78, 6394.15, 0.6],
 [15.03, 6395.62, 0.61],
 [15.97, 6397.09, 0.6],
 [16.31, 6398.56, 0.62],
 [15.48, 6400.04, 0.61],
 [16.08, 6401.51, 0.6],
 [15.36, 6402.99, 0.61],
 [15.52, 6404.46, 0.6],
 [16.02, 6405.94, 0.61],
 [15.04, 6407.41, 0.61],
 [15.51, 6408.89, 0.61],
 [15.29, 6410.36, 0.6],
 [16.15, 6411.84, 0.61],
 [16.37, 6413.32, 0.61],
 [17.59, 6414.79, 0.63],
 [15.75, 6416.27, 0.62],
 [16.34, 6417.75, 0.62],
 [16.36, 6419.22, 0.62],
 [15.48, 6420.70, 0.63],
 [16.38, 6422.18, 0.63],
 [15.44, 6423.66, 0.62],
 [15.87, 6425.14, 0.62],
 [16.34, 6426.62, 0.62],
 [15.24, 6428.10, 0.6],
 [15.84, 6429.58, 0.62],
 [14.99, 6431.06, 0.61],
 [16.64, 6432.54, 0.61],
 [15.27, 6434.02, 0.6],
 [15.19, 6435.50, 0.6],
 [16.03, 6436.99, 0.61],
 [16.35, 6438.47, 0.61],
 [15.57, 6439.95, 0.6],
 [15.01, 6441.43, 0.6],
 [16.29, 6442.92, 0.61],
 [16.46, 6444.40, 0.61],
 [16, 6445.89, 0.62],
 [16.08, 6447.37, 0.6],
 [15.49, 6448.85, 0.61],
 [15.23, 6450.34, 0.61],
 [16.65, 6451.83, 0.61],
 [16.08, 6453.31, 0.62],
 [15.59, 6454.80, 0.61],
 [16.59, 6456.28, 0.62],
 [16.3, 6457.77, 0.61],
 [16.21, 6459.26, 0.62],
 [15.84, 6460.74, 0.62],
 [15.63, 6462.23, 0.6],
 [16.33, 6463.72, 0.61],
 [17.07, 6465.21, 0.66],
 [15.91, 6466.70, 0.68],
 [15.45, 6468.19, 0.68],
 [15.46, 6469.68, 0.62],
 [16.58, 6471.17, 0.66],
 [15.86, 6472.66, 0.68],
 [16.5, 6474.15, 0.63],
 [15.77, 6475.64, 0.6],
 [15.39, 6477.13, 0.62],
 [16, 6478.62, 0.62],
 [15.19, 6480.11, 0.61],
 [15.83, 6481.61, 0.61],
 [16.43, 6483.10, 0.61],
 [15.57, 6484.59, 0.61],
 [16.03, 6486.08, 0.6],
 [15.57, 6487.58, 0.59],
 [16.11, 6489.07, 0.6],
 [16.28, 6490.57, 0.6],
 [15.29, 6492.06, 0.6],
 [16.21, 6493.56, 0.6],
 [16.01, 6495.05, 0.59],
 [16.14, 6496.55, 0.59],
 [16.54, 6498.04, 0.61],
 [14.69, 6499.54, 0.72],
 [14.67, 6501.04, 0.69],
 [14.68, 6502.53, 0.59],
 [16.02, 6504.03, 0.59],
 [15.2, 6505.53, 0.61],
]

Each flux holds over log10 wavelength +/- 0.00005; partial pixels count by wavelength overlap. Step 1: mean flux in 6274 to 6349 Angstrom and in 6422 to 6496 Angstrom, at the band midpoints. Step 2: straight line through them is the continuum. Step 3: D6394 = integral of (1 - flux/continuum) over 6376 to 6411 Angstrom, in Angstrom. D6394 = 3.02 Angstrom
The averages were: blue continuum 16.1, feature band 14.6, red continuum 15.9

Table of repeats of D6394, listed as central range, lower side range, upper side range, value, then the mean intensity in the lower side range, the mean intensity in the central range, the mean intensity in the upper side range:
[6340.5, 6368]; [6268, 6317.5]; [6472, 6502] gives 0.6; 16.2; 15.7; 15.8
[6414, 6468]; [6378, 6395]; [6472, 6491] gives -3.2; 14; 16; 15.9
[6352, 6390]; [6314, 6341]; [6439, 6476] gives 3.7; 16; 14.4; 16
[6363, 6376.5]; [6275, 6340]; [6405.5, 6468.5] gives 1.3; 16.2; 14.5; 15.9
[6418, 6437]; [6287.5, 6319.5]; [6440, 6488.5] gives 0.2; 16.1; 15.8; 15.9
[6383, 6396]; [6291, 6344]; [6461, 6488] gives 1.2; 16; 14.5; 15.9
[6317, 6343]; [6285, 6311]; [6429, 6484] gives 0.2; 16.1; 16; 15.9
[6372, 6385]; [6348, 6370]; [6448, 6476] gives 2.3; 15.7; 13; 16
